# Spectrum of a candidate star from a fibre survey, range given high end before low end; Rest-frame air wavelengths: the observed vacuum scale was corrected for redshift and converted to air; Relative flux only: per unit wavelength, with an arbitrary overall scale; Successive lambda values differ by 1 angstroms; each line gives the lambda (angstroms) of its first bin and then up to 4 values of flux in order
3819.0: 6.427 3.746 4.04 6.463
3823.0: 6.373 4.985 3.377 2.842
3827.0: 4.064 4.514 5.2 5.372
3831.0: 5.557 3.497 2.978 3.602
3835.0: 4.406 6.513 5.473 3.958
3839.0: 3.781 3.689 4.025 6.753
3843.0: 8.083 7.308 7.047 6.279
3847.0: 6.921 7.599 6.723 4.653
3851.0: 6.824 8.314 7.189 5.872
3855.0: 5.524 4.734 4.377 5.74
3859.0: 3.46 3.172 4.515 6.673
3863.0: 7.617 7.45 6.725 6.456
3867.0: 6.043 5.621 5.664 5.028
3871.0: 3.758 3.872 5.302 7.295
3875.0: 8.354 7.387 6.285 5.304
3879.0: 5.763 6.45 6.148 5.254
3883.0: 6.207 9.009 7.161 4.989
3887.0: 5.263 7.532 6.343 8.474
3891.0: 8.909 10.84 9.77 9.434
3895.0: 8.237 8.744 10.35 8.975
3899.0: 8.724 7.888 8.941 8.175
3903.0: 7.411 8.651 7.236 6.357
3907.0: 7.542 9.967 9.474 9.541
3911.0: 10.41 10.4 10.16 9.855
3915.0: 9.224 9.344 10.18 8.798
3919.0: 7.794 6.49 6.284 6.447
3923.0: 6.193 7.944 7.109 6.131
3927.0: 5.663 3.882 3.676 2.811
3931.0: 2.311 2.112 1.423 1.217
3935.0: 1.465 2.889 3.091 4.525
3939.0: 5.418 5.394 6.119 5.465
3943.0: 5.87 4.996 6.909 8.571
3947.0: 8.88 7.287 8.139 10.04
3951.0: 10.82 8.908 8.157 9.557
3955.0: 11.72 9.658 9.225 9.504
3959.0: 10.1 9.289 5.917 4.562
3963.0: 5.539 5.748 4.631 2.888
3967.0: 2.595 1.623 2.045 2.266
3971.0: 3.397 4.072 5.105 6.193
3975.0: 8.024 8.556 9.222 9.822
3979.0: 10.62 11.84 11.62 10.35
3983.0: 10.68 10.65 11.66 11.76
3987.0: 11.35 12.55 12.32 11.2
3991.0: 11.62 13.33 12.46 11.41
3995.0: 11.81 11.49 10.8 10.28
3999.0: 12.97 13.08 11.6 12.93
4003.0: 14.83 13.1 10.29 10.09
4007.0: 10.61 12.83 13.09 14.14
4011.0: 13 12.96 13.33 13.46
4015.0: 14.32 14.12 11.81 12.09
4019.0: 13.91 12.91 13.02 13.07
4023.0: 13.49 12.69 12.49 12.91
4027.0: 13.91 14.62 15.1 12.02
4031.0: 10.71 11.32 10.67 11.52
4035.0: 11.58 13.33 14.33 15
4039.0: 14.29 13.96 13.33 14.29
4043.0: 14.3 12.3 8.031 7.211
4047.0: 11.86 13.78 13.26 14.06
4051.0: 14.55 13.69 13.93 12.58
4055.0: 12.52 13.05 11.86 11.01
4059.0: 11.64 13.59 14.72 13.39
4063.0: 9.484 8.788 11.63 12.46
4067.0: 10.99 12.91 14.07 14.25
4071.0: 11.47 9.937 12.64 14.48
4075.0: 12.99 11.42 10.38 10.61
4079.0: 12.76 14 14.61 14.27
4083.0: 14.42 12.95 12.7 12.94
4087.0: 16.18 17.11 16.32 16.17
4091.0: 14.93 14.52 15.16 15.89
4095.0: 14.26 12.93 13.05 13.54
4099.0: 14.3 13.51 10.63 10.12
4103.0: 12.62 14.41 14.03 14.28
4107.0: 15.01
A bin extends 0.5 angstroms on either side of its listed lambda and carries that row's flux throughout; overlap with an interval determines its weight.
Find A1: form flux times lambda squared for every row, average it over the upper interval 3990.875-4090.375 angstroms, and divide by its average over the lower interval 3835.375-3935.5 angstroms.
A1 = 2.08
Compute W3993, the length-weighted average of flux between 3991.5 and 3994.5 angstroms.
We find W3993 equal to 12.4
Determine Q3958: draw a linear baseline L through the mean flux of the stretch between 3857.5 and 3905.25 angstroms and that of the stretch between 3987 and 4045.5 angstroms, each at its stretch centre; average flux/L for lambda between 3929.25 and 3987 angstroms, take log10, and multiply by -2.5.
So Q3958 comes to 0.459 mag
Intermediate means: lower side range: 6.93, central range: 6.75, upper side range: 12.6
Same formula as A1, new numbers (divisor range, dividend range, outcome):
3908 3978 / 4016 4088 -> 2.06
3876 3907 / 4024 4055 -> 1.81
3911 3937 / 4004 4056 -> 2.25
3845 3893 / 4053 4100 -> 2.31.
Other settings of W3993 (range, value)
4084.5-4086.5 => 12.8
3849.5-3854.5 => 6.57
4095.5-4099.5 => 13.5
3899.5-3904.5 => 8.21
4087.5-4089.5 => 16.7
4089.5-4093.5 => 15.2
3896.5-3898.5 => 9.66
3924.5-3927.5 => 6.3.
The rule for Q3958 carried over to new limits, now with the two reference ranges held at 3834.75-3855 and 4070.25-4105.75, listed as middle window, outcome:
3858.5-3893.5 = 0.11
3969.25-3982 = 0.32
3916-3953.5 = 0.42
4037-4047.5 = -0.04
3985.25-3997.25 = -0.13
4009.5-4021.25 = -0.18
